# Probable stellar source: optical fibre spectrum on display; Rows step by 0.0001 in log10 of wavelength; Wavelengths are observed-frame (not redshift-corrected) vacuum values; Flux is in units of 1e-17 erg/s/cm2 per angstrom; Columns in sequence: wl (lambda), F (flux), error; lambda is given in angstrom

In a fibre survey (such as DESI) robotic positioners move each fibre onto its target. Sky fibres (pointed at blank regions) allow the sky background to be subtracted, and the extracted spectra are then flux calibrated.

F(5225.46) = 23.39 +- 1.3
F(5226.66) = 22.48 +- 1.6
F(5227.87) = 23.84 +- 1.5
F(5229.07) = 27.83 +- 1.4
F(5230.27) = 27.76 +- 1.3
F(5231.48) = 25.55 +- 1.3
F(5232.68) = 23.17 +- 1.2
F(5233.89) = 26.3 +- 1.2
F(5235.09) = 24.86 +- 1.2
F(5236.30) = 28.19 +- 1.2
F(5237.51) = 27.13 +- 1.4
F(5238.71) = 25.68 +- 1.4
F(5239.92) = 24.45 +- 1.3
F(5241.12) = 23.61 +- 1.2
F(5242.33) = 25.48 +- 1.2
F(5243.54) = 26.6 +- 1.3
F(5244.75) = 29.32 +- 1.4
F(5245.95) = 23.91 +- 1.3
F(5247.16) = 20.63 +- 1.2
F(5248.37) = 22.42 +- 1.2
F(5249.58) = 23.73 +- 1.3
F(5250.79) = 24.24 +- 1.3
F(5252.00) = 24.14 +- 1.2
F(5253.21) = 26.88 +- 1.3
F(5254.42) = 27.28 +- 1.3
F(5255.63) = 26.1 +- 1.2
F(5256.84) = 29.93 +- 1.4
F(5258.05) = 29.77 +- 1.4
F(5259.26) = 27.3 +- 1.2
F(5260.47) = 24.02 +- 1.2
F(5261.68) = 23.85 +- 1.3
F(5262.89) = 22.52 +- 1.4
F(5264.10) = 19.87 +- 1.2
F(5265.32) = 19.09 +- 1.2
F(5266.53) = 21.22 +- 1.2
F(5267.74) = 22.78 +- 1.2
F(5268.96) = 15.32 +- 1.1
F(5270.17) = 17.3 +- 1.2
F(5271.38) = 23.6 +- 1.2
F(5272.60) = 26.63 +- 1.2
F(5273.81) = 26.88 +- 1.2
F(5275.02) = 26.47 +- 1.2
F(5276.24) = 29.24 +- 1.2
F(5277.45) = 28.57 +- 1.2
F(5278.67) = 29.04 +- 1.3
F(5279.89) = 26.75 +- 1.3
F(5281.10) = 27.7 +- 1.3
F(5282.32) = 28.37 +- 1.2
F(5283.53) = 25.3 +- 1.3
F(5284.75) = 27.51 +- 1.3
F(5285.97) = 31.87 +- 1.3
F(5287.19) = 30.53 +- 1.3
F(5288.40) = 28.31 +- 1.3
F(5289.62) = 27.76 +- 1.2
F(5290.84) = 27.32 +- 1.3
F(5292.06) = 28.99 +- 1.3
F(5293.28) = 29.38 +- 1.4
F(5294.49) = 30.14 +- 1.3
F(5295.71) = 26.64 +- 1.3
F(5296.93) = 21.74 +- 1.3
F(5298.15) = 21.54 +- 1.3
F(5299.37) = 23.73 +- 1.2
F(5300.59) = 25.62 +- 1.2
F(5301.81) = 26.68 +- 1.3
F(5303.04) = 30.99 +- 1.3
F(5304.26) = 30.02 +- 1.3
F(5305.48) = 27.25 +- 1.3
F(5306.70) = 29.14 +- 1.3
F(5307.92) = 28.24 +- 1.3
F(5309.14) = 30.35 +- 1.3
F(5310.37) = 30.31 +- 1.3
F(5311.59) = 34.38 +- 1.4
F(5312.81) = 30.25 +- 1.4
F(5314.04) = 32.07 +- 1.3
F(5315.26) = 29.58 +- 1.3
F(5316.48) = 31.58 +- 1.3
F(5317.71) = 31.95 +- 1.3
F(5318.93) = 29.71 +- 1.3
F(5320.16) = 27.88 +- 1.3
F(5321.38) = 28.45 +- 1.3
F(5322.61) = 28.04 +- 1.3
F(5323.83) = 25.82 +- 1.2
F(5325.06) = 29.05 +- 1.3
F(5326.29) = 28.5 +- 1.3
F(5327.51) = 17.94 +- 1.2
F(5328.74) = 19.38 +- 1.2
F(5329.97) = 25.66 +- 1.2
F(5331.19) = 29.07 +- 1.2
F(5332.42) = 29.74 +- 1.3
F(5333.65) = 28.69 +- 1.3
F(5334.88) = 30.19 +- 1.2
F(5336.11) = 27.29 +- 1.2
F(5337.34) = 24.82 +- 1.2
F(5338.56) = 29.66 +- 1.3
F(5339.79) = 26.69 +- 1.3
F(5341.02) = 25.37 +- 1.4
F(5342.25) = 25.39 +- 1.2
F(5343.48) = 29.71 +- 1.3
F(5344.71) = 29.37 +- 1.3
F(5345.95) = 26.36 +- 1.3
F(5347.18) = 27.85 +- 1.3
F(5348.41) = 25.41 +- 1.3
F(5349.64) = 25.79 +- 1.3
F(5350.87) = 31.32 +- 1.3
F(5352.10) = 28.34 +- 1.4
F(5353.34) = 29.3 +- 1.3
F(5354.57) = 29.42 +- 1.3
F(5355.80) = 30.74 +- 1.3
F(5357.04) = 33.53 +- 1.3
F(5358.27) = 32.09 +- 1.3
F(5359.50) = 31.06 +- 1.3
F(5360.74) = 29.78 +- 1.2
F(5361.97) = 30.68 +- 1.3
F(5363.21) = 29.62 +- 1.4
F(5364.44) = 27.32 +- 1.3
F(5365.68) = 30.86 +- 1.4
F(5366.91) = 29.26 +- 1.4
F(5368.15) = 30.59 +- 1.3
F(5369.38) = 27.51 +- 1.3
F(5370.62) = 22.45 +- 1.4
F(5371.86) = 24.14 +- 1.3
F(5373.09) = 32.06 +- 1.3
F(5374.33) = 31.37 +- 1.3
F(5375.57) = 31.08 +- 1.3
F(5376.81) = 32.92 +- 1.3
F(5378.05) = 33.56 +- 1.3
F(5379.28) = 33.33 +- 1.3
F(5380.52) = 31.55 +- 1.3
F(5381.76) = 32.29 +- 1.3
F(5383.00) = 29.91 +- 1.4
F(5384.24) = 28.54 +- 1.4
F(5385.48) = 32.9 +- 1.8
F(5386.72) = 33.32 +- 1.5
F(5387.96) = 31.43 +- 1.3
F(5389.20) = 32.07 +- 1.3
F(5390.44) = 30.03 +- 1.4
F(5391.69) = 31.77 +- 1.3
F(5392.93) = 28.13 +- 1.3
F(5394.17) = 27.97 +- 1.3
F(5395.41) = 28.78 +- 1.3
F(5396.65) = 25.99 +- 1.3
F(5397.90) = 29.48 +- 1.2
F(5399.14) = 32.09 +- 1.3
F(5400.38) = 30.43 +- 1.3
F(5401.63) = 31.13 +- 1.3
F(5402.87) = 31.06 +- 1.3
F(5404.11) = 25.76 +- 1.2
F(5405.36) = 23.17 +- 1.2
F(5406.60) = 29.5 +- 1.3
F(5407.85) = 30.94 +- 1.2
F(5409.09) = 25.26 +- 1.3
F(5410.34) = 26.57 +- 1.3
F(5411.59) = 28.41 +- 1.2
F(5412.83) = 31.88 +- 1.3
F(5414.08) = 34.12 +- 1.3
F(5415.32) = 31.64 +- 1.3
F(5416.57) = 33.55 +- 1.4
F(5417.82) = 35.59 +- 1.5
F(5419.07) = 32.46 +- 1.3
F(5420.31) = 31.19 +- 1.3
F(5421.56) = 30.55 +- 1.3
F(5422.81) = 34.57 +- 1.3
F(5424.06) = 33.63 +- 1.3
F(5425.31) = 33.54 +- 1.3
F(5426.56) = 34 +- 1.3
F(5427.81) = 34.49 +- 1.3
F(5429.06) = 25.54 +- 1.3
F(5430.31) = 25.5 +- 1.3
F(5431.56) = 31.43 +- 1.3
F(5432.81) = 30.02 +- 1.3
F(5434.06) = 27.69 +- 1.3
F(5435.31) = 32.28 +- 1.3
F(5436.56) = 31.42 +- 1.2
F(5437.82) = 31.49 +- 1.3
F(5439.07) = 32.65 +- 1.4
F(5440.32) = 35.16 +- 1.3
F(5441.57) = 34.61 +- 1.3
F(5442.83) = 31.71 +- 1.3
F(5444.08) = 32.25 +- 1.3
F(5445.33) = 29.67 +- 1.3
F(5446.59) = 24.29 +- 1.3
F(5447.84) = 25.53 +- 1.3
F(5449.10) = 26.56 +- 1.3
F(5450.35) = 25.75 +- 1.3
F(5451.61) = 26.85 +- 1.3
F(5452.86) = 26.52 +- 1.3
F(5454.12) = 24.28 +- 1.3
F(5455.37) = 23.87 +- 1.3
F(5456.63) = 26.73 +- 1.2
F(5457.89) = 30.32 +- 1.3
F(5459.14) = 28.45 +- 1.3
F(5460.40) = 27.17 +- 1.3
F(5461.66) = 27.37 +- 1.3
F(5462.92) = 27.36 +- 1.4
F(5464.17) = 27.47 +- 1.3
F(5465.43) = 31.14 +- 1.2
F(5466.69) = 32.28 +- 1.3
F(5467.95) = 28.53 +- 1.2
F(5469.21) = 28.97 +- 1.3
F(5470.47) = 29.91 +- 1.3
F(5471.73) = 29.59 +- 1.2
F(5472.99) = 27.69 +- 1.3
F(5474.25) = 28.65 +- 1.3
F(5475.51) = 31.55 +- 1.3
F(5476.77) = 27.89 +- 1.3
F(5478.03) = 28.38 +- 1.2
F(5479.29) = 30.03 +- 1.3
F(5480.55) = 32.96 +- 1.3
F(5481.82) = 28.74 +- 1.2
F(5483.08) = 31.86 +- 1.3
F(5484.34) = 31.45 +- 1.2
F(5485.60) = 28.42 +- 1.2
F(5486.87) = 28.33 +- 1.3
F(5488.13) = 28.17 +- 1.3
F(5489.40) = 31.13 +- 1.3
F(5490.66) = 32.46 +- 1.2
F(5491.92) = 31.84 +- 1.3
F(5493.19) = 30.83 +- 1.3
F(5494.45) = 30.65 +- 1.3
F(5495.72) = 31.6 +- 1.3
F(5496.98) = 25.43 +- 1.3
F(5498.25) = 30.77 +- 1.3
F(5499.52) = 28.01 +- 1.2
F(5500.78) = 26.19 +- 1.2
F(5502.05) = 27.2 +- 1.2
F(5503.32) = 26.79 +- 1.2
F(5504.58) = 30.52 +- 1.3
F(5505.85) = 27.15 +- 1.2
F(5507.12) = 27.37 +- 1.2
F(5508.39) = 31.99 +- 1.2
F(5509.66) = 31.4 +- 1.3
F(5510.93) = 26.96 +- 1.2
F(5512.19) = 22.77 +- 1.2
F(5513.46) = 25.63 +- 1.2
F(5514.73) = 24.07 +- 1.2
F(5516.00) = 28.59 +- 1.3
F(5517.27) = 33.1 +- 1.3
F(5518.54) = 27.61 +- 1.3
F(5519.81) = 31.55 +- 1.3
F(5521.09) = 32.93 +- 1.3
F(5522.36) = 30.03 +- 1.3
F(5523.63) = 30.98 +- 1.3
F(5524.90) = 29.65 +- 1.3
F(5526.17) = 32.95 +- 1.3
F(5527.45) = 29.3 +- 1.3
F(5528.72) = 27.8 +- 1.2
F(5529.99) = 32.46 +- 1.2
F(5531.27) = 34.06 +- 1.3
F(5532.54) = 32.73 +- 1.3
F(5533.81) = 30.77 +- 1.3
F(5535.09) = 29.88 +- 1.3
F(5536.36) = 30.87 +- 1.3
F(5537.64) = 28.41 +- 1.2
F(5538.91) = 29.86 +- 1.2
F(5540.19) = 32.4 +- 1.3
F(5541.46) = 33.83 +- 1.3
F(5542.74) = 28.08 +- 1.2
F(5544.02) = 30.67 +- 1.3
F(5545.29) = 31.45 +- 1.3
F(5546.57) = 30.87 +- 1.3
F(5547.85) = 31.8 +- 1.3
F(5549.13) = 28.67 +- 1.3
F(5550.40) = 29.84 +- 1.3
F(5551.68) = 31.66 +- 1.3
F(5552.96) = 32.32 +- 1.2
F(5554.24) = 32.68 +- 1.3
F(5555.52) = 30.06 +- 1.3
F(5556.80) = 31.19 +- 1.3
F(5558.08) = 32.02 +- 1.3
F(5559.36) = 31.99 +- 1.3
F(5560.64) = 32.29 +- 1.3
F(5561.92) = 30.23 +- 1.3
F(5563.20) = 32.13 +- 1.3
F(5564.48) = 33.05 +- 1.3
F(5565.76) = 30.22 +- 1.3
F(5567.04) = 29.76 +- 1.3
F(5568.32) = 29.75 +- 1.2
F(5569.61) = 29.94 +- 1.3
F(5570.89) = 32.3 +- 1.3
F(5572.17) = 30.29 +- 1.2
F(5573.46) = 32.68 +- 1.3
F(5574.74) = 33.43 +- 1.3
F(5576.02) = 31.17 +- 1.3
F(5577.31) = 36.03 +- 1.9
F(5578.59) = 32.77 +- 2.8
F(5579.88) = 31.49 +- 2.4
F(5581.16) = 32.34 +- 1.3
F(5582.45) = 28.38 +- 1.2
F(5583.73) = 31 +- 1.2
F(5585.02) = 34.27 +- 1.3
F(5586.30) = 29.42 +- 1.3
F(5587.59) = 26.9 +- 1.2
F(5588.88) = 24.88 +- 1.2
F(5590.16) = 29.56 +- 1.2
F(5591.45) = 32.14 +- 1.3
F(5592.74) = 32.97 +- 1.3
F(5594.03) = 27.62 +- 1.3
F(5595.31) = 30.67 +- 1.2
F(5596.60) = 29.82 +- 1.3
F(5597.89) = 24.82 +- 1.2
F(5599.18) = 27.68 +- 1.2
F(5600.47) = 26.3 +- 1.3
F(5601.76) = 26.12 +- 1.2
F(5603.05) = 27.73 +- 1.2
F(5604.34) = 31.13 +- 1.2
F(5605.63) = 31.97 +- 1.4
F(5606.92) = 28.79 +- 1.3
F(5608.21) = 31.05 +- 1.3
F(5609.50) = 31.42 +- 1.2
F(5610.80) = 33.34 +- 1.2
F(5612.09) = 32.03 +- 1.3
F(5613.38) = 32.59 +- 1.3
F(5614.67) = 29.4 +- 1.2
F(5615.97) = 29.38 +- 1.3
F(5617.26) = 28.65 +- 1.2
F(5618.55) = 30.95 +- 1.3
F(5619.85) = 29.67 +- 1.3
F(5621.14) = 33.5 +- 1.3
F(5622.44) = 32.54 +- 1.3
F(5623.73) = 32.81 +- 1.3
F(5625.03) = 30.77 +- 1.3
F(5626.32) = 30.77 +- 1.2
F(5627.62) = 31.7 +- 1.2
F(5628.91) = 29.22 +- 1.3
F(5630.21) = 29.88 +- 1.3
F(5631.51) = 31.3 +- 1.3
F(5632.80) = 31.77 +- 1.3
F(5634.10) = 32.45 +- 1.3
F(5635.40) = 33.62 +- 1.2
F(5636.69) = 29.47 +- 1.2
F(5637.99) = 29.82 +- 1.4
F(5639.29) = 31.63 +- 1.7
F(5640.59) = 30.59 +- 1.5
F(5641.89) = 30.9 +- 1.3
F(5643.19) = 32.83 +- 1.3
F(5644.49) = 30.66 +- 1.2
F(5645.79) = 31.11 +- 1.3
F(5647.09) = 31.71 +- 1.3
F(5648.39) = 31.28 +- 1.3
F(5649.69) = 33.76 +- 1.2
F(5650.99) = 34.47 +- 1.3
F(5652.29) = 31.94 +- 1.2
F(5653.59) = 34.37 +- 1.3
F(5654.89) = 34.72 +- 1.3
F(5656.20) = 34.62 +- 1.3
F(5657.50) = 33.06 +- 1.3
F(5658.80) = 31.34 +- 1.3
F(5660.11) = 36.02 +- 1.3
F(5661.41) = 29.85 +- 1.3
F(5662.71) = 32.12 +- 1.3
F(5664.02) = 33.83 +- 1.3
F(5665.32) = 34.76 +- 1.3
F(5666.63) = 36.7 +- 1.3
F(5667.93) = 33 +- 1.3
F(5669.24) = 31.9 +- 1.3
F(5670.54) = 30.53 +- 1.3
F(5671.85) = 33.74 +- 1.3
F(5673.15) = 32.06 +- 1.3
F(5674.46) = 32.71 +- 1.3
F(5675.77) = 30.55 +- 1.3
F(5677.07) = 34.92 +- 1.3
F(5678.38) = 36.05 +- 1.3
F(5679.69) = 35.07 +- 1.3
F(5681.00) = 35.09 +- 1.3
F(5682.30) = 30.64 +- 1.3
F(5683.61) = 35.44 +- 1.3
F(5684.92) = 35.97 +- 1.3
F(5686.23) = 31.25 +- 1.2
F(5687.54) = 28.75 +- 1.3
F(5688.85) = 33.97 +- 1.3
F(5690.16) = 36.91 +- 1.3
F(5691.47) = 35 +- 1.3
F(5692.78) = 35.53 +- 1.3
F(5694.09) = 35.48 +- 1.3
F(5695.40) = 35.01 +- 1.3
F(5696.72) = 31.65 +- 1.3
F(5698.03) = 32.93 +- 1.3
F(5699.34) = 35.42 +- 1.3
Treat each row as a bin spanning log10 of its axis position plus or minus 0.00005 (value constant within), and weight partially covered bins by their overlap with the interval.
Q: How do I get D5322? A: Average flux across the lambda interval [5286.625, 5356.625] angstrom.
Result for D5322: 28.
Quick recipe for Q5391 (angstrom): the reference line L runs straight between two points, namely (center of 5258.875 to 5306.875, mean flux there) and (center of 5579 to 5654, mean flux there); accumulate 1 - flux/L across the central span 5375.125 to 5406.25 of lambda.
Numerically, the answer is -3.3 angstrom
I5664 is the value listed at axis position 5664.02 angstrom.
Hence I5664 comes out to 33.83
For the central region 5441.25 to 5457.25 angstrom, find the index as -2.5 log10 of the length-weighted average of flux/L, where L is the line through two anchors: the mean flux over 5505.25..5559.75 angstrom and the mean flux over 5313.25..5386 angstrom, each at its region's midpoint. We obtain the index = 0.08 mag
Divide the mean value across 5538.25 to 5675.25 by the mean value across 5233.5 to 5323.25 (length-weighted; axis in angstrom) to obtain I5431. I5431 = 1.2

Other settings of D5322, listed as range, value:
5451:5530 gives 29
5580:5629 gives 30.1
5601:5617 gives 30.3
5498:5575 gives 30.2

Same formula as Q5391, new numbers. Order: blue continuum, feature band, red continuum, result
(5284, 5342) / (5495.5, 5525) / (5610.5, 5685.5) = 1.86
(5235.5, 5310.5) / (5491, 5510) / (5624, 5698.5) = 0.49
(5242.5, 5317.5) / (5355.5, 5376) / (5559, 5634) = -1.45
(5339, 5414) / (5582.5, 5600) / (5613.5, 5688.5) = 1.29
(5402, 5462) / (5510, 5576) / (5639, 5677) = 1.32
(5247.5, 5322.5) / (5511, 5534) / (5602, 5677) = 0.33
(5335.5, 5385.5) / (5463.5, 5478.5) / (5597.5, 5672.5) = 0.40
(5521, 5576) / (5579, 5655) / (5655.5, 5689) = 3.66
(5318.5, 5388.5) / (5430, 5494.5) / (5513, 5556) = 1.10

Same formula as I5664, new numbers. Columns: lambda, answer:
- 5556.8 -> 31.19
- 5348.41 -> 25.41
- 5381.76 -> 32.29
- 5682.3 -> 30.64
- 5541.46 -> 33.83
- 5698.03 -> 32.93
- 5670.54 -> 30.53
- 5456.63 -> 26.73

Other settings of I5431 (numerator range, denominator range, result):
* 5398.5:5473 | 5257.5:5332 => 1.11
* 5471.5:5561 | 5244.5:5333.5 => 1.13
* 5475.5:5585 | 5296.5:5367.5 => 1.07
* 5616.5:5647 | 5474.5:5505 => 1.05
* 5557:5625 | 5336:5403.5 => 1.04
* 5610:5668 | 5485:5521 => 1.11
